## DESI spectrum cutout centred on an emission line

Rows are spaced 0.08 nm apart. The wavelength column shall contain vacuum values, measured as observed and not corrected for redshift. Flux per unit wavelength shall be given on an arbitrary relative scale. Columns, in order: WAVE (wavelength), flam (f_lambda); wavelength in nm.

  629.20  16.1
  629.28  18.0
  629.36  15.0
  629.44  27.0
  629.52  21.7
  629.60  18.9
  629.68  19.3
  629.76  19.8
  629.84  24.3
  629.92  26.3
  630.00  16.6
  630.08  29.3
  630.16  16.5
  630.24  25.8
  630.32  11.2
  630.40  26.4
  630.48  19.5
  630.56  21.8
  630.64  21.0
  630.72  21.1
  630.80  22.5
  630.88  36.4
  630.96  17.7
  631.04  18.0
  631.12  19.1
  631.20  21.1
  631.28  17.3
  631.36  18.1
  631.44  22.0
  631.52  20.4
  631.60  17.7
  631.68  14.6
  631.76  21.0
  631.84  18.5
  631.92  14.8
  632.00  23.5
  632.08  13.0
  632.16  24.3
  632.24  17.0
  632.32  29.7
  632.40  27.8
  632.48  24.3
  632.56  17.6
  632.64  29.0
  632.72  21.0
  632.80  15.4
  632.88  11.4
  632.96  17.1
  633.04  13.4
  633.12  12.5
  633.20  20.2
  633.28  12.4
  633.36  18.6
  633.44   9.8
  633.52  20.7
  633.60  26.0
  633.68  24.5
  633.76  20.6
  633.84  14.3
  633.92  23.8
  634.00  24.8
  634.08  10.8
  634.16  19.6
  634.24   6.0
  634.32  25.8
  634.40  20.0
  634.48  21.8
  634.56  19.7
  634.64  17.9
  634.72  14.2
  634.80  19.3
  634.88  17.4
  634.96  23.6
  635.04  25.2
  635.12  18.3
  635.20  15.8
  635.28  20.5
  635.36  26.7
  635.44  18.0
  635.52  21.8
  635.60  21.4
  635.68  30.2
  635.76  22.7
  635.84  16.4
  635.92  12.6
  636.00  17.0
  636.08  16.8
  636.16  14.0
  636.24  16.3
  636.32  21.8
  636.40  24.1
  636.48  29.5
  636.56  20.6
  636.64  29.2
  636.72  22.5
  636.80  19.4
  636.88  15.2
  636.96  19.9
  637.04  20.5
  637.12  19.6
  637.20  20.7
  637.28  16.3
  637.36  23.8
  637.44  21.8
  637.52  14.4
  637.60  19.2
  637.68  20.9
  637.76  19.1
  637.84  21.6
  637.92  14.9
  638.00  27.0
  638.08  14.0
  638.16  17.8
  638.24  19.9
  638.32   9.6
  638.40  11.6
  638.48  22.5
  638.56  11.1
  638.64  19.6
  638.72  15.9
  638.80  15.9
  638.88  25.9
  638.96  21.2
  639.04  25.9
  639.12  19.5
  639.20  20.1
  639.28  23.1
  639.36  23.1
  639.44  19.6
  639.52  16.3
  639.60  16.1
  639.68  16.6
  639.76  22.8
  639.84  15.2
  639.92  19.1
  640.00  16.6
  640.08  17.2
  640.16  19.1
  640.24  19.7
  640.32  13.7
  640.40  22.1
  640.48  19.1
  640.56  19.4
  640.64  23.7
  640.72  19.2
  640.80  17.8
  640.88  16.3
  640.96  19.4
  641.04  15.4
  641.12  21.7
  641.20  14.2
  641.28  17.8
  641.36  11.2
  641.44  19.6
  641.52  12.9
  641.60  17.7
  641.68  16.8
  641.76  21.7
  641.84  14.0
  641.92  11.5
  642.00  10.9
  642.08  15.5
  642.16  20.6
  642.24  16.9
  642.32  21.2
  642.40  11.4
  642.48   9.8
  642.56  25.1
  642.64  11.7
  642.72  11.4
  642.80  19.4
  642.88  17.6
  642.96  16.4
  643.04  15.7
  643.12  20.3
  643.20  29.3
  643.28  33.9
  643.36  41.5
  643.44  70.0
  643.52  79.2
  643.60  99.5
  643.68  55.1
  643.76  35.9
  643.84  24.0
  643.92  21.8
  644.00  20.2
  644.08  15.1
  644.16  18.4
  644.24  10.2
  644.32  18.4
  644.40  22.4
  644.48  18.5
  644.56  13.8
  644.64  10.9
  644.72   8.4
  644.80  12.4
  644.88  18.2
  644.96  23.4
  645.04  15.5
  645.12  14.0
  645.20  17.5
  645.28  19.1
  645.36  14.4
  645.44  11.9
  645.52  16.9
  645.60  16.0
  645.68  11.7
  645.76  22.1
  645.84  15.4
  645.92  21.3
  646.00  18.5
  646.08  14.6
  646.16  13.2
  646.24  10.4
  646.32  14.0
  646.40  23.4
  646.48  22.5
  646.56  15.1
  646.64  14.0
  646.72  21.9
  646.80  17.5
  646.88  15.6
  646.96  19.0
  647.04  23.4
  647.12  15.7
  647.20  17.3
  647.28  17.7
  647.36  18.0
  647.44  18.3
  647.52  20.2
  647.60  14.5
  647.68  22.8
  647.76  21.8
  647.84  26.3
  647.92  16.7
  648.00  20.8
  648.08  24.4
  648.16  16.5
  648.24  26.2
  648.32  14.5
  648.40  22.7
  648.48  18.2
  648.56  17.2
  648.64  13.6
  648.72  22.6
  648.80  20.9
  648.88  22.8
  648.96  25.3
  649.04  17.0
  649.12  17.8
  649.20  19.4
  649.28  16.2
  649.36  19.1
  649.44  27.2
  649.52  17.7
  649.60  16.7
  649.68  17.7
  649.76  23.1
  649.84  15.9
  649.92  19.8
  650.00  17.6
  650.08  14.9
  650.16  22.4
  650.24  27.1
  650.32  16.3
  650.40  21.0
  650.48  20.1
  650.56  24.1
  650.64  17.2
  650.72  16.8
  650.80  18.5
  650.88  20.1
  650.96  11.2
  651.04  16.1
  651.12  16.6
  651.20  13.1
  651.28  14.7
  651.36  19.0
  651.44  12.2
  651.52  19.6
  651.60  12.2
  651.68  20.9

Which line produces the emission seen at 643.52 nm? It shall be H-beta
